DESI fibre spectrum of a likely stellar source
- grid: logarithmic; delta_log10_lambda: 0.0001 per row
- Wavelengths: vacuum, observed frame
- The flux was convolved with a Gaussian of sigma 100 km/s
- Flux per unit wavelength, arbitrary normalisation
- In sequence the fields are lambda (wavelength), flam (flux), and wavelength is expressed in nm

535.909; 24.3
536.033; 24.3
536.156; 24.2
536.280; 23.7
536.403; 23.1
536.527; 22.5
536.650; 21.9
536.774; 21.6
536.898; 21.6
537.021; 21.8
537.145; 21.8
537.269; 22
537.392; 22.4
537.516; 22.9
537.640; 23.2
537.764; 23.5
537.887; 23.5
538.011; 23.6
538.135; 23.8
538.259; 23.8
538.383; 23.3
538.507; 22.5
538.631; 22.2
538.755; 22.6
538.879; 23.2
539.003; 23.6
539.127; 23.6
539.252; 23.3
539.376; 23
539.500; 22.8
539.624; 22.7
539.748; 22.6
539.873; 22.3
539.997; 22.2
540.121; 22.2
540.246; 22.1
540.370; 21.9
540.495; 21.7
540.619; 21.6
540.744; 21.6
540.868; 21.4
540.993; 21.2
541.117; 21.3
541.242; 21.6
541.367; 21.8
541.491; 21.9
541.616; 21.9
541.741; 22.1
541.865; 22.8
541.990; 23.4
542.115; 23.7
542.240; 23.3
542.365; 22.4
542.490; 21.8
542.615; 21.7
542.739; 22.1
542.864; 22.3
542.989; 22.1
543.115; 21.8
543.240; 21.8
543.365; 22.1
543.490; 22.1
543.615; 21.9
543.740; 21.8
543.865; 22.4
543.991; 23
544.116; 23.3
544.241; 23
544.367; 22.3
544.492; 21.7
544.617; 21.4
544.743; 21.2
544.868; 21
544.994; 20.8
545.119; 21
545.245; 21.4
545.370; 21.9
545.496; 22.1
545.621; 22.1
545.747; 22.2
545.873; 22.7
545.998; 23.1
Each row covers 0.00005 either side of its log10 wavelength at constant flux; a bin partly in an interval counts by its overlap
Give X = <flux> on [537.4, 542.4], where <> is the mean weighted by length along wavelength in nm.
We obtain 22.6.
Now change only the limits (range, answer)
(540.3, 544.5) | 22.1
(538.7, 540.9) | 22.5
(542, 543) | 22.5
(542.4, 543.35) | 22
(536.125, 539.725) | 22.9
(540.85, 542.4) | 22.2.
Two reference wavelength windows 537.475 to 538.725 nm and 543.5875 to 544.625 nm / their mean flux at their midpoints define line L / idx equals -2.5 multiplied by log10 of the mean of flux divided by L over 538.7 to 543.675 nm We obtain 0.02 mag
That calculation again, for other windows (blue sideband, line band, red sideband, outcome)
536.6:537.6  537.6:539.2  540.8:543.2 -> -0.06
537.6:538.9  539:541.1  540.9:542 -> 0.01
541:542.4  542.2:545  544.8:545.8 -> -0.01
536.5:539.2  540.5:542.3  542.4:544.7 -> 0.01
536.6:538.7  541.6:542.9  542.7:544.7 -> -0.01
